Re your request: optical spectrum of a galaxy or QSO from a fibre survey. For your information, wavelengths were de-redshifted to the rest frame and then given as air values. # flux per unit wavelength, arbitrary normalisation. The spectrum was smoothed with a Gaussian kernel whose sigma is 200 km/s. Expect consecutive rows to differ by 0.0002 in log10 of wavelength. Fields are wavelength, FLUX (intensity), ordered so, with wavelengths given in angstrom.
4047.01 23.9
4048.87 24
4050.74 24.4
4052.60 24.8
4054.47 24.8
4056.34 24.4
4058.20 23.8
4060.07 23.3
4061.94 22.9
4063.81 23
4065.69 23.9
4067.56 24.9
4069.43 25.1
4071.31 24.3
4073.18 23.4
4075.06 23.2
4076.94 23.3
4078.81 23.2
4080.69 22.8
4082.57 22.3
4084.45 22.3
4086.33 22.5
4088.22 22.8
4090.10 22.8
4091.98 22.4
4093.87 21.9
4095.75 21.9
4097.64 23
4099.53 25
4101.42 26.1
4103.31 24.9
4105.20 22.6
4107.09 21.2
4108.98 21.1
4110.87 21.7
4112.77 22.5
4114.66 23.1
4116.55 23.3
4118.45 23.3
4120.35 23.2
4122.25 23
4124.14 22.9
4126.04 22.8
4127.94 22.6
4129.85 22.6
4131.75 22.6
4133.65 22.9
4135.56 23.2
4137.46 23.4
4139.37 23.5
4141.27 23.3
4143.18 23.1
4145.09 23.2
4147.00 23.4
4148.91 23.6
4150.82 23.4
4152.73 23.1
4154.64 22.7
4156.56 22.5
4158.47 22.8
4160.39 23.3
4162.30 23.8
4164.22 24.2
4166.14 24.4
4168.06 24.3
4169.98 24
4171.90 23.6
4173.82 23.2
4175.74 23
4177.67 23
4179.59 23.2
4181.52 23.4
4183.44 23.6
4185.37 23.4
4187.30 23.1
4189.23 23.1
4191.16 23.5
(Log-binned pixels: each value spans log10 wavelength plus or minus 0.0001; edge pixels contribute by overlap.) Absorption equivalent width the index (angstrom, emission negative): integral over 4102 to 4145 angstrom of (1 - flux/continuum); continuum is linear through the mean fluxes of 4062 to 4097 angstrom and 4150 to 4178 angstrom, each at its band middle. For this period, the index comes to 0.7 angstrom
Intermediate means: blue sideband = 23.1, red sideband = 23.4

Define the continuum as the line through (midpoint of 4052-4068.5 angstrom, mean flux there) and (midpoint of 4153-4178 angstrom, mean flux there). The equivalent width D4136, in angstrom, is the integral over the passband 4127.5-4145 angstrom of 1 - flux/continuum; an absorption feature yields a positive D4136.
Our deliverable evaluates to 0.40 angstrom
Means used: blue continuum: 24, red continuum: 23.4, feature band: 23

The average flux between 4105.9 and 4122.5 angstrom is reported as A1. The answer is 22.5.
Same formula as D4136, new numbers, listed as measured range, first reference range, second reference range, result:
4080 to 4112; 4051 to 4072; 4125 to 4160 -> 1.2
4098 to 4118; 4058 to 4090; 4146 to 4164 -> 0.1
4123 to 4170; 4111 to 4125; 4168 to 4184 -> -0.1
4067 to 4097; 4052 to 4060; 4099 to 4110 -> 1.0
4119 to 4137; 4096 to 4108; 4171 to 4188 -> 0.5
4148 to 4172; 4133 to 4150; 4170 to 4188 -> -0.2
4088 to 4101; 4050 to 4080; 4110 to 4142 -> 0.3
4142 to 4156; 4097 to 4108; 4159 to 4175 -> 0.4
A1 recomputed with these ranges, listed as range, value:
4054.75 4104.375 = 23.5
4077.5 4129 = 22.9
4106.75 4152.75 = 22.9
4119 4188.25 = 23.3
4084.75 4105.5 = 23.2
